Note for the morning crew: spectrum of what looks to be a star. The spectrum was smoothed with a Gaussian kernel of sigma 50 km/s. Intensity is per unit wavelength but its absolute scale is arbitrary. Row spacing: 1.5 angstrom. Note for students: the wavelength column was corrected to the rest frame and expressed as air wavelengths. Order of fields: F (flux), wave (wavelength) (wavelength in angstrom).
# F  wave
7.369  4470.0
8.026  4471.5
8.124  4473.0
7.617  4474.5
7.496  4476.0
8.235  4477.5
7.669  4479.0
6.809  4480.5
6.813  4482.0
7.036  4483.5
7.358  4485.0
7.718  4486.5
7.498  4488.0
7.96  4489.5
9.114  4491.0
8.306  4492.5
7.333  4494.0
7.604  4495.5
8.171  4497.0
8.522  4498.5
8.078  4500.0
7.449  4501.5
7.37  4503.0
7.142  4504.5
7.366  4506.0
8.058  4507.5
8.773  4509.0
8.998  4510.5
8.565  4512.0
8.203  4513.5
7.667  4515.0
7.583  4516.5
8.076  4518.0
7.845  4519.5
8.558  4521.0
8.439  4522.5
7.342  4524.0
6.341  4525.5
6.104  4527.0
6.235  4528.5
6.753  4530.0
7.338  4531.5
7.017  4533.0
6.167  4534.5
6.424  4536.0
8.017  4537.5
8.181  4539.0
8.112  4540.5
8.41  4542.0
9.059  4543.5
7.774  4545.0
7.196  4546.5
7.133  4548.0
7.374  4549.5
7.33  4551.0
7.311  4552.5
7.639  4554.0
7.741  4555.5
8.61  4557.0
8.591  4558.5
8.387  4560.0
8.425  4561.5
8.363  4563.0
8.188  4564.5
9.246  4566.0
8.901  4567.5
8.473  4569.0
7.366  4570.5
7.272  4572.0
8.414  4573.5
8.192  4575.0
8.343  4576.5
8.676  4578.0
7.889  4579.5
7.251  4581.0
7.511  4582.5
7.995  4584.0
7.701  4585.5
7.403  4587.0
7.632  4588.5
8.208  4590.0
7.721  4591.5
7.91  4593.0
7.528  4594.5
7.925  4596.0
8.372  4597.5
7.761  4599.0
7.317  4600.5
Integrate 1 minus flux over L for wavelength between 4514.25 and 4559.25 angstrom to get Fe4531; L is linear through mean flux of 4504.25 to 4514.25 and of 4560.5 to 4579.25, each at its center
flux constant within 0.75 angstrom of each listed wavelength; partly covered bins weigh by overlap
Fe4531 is 3.9 angstrom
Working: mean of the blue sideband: 8.21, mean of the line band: 7.55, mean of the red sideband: 8.31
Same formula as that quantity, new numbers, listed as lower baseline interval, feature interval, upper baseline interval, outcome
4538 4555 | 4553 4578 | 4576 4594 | -1.5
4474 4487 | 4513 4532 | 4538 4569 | 1.0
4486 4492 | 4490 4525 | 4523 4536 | -2.7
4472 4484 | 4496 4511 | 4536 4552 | -0.7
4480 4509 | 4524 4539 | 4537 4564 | 2.0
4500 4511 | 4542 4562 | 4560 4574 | 0.7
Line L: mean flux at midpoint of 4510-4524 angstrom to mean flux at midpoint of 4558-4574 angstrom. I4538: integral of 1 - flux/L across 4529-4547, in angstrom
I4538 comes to 1.5 angstrom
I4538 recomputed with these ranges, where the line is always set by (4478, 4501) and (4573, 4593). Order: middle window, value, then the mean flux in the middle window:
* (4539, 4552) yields 0.05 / 7.81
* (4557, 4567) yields -0.86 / 8.55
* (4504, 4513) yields -0.47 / 8.18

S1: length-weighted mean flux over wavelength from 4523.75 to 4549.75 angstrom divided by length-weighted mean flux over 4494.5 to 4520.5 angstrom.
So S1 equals 0.91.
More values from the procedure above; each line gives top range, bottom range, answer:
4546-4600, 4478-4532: 1.03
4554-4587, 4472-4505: 1.06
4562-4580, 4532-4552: 1.10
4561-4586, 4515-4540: 1.11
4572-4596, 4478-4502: 1.02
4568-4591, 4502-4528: 1.02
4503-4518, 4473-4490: 1.07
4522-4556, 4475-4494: 0.96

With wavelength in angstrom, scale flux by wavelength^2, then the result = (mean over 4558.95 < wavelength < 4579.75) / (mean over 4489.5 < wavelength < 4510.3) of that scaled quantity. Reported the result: 1.07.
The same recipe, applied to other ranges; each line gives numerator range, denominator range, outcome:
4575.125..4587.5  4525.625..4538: 1.20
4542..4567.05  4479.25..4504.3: 1.08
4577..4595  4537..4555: 1.02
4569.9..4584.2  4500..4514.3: 1.02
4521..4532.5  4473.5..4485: 0.97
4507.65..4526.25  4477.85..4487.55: 1.12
